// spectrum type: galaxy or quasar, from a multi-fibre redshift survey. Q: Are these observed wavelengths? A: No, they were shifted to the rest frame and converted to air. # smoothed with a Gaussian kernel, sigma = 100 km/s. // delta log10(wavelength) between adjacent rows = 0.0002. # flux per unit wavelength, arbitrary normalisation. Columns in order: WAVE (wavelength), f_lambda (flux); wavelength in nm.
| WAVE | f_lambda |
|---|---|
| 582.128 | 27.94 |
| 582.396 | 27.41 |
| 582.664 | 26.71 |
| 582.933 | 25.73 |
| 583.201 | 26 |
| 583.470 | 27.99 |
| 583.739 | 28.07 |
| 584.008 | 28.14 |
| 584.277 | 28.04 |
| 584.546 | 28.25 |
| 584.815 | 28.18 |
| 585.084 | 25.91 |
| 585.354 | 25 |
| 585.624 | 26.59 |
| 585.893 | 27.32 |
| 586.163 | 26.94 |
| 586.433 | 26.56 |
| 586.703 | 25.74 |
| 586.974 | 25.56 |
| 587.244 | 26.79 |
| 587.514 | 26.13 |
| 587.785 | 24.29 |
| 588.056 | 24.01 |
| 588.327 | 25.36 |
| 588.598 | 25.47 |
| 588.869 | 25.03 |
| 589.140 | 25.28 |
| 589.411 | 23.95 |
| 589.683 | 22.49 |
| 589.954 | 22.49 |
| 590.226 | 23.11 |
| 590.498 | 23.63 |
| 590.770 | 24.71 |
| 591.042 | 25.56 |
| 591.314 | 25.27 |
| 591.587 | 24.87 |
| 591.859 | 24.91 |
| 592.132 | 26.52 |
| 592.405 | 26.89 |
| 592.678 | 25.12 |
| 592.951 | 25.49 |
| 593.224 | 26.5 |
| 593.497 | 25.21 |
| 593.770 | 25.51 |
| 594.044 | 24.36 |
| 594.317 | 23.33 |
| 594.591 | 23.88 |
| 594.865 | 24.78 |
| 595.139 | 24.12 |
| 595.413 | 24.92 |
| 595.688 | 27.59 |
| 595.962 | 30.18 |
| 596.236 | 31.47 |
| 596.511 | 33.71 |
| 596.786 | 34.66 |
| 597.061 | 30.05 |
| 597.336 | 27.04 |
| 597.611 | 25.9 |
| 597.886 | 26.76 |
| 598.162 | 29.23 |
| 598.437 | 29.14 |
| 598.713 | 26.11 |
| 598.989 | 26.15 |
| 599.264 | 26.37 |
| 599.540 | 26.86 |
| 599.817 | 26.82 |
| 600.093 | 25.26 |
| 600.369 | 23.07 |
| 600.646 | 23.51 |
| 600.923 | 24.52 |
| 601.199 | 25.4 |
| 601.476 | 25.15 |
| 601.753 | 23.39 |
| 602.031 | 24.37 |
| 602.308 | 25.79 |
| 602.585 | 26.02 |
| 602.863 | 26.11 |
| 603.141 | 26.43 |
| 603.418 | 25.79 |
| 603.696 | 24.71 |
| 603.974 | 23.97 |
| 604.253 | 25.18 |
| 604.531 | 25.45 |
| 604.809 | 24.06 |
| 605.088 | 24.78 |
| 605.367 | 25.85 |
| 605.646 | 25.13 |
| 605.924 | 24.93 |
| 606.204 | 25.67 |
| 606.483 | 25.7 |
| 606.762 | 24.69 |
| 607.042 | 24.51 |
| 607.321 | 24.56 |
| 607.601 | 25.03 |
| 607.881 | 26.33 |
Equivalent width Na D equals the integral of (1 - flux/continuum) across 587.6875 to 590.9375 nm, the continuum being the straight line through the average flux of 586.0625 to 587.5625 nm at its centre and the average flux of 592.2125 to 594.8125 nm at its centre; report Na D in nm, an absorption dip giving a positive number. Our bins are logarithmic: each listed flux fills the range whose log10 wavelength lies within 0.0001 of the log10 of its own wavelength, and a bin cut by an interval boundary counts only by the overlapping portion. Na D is 0.21 nm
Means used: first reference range 26.3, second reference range 25.2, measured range 24.2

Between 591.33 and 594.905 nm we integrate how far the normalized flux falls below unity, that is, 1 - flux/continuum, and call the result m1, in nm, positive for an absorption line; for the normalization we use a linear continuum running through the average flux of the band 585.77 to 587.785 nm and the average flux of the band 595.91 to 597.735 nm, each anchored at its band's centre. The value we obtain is 0.460 nm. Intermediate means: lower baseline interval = 26.3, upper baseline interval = 30.5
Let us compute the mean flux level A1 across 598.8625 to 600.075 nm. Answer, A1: 26.4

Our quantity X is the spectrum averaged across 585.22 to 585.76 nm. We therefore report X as 25.8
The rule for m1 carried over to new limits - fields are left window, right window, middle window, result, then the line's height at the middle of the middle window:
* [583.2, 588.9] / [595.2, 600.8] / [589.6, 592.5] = 0.26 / 27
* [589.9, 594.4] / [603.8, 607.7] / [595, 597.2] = -0.41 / 25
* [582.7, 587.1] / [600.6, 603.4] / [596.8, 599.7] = -0.24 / 25.5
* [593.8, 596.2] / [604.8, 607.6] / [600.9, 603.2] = 0.00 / 25.3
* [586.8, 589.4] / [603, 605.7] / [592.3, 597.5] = -0.39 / 25.2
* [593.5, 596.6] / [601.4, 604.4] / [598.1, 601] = -0.03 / 25.8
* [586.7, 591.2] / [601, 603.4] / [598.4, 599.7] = -0.08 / 25.2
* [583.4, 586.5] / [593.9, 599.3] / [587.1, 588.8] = 0.12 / 27.3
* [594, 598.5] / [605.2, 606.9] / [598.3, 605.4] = 0.26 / 26.4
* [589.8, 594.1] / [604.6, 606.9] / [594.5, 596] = -0.04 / 25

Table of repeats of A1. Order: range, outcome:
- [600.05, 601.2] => 24.2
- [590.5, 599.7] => 26.7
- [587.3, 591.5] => 24.5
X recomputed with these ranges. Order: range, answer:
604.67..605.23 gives 24.4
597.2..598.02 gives 26.6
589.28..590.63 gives 23.1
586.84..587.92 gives 25.7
